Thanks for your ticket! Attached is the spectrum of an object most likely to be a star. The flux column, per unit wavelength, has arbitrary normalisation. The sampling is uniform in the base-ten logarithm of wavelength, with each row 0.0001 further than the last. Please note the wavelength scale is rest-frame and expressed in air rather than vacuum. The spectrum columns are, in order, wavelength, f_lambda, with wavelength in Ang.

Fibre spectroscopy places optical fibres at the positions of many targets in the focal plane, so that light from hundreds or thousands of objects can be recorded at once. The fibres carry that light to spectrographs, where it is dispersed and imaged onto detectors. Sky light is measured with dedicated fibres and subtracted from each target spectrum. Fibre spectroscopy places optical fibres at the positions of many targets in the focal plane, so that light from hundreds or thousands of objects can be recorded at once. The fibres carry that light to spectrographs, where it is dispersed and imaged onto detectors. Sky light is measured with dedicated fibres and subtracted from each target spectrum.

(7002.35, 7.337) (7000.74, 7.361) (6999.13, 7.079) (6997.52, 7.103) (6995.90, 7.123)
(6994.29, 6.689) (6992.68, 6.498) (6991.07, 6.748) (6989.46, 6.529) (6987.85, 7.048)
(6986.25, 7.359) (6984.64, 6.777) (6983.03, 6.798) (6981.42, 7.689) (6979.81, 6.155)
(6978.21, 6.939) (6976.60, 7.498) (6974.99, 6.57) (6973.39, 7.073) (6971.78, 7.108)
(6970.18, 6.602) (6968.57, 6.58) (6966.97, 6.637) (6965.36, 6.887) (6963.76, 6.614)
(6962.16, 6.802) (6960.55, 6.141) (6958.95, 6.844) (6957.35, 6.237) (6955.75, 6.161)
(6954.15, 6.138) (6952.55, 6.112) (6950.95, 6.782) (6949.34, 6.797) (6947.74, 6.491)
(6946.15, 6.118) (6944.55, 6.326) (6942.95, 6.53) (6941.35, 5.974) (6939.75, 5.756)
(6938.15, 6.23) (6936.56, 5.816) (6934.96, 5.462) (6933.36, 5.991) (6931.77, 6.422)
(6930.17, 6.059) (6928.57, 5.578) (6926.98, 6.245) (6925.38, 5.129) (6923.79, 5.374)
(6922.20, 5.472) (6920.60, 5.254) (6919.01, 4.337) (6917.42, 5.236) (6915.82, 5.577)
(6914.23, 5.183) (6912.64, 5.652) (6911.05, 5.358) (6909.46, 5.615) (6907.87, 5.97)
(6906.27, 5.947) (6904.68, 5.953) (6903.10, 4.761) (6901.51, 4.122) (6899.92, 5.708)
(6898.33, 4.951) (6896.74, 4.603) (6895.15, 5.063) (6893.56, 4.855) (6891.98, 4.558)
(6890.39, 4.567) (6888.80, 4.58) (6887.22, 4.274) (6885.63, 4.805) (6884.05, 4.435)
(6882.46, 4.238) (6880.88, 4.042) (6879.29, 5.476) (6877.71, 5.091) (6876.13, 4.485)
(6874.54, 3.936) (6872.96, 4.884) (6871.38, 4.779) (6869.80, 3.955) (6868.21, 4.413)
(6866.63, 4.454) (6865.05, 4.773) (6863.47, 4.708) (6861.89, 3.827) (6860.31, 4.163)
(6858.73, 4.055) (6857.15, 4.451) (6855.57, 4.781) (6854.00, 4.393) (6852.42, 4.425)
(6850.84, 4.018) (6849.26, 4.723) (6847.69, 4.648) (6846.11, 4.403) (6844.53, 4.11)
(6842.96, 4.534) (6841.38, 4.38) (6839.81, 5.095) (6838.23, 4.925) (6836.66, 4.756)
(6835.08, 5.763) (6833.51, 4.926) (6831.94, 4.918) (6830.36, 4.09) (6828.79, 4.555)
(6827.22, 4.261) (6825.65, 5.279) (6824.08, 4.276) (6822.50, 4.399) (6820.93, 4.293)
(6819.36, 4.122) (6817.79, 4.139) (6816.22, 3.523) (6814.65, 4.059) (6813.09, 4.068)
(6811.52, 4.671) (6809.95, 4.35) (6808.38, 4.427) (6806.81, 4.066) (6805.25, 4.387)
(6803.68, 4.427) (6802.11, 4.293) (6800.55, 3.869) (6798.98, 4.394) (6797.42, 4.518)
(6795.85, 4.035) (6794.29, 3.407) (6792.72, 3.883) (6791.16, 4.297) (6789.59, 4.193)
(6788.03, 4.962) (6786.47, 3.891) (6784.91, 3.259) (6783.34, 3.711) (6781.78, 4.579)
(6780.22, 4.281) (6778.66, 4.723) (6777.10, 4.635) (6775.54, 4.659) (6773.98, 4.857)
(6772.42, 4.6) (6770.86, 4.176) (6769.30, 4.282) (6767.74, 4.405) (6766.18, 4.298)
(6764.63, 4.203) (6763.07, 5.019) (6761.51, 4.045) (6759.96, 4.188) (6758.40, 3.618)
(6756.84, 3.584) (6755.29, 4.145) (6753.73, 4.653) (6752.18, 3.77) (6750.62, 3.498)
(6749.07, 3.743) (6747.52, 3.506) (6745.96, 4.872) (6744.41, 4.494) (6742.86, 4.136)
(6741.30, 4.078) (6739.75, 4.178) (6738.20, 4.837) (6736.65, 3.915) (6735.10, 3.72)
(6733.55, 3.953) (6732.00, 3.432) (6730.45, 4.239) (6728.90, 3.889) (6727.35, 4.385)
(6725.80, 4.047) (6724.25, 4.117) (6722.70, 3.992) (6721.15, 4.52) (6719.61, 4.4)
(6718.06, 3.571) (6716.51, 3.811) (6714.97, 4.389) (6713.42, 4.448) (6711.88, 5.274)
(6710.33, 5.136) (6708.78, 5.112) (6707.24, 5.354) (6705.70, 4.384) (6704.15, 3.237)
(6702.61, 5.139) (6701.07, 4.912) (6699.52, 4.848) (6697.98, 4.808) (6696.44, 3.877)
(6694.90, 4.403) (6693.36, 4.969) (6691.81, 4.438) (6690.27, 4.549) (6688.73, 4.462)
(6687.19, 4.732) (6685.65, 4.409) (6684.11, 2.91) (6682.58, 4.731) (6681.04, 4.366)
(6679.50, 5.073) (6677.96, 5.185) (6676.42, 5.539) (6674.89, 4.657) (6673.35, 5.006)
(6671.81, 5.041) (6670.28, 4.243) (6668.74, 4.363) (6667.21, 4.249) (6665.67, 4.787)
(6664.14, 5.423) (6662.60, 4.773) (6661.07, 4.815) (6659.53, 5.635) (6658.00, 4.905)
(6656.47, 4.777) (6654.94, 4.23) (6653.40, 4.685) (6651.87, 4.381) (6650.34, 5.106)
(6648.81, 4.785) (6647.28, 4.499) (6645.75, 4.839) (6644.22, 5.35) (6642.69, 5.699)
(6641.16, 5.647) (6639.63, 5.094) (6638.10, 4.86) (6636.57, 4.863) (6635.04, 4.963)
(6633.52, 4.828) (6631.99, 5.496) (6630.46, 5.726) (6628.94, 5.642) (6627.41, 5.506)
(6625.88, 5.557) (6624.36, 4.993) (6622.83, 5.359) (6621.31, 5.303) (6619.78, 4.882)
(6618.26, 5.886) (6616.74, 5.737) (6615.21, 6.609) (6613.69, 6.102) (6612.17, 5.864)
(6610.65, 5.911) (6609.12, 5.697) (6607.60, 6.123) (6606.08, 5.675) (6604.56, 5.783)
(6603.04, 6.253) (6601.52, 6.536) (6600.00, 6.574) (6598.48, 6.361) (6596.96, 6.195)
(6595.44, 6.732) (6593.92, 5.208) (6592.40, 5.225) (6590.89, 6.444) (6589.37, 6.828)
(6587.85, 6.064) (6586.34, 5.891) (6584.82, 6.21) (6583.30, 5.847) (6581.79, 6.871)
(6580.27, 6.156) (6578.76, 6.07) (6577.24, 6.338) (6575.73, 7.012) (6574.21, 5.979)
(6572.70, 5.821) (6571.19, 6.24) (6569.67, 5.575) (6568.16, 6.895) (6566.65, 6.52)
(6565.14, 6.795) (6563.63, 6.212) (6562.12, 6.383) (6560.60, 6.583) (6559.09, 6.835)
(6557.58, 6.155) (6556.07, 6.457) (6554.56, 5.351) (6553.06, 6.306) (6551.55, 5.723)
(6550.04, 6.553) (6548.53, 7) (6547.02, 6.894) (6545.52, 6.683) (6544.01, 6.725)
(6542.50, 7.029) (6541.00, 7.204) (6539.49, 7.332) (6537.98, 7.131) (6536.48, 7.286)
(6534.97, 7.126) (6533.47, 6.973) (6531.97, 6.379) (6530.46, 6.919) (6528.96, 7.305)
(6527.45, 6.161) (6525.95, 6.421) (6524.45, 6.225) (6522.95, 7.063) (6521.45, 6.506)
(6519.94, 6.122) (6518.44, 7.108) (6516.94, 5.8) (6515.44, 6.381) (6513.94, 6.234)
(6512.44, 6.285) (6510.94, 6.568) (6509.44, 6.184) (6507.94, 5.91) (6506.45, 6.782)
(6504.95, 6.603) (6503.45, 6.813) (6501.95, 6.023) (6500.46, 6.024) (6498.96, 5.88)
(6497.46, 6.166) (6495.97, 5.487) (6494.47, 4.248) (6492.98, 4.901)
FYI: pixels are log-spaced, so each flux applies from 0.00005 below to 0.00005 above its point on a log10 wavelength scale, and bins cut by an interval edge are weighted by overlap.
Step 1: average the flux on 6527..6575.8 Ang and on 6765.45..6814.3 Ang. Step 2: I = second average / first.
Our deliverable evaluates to 0.6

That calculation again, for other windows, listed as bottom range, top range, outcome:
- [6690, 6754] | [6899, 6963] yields 1.36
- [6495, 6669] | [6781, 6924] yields 0.77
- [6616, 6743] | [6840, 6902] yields 0.96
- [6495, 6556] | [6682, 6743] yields 0.67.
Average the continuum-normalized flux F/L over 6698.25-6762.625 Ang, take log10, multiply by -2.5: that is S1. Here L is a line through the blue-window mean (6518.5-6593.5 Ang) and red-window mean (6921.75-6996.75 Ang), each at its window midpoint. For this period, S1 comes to 0.46 mag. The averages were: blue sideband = 6.49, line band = 4.24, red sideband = 6.45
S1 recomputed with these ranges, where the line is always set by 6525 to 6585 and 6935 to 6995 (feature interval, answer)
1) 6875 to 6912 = 0.31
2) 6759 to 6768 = 0.45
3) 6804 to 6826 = 0.47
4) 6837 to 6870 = 0.42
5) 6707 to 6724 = 0.41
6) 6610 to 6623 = 0.14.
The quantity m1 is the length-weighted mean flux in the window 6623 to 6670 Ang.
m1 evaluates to 5.01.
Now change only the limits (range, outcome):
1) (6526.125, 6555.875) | 6.73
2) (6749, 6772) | 4.13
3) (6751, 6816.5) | 4.23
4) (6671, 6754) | 4.39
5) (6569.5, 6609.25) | 6.15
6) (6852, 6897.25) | 4.52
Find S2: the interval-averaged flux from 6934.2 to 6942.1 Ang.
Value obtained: 5.85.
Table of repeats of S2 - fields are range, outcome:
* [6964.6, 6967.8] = 6.76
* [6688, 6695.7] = 4.56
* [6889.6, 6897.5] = 4.73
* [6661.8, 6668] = 4.81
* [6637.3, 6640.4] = 4.97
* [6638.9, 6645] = 5.45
